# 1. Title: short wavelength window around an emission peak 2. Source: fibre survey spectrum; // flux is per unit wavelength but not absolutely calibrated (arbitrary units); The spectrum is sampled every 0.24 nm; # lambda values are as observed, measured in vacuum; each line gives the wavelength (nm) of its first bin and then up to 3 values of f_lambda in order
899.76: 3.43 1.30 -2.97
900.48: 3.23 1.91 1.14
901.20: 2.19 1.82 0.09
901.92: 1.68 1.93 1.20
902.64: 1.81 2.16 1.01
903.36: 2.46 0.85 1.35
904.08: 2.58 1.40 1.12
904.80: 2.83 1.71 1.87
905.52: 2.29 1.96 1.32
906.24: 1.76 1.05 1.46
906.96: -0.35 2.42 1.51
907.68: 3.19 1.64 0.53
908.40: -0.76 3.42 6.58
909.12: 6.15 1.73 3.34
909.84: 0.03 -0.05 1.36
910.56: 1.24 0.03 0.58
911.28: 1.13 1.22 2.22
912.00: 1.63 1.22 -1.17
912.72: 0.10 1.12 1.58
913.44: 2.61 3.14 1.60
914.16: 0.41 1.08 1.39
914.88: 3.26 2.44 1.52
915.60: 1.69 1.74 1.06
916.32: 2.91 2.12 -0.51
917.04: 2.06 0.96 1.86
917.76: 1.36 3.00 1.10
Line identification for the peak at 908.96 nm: H-beta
